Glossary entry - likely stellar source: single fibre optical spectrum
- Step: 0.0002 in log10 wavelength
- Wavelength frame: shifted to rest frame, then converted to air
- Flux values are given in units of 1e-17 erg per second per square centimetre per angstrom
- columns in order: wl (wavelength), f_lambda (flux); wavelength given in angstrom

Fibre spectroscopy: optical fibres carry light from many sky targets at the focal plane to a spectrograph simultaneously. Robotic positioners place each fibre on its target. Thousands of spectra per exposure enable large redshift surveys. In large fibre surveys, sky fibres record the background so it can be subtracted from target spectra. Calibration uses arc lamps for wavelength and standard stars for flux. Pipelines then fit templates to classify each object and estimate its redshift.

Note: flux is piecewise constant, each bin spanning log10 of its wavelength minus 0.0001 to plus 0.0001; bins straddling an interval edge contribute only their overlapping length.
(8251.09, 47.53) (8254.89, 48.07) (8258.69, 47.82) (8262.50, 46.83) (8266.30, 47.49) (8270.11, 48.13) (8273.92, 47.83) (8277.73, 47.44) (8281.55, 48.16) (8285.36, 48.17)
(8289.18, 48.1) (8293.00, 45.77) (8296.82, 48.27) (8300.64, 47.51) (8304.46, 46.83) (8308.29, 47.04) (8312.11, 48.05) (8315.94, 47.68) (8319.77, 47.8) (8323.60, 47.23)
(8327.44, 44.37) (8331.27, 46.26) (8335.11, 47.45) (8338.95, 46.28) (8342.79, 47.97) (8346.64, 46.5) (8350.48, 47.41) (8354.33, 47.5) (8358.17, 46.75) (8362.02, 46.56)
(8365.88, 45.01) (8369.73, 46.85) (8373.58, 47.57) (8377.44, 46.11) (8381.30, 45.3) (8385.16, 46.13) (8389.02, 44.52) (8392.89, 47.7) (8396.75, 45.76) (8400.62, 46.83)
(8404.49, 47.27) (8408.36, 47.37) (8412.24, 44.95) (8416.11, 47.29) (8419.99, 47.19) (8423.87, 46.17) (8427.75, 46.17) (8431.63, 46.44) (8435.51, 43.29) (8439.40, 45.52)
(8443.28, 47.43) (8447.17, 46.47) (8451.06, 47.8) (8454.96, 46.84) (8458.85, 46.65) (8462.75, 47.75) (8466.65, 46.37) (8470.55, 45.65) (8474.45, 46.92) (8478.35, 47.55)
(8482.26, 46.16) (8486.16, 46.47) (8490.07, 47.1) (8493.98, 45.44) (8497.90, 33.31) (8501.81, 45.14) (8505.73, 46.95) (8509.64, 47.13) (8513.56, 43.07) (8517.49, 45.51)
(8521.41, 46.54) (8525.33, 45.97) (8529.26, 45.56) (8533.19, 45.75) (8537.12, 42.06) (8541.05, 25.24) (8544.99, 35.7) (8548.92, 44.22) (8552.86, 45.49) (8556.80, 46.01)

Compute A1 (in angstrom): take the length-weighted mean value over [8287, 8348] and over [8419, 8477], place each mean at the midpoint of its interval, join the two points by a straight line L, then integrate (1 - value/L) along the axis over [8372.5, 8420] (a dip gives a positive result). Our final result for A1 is 0.3 angstrom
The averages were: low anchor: 47.1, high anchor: 46.4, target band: 46.4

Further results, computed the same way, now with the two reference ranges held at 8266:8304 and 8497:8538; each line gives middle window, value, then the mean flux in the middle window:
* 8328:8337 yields 0.1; 46.5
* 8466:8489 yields -0.7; 46.6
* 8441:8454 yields -0.5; 47.2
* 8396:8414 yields -0.2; 46.5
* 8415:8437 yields -0.1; 46.1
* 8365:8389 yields 0.2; 46.1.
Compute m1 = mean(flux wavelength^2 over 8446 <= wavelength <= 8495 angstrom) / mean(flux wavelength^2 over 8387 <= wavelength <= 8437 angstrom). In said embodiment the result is 1.02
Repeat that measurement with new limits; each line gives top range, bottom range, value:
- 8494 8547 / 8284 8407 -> 0.94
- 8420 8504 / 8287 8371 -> 1.01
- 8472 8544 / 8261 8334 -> 0.97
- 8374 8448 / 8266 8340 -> 1.00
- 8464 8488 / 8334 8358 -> 1.02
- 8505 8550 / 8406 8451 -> 0.94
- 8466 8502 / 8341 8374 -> 0.99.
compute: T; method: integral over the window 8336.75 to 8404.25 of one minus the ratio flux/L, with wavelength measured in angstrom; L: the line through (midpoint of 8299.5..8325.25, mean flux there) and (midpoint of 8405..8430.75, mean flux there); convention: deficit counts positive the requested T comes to 0.6 angstrom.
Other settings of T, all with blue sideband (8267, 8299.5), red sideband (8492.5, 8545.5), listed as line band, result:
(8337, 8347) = -0.1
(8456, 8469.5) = -0.9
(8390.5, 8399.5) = -0.3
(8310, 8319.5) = -0.2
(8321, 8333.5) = 0.2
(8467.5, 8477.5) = -0.7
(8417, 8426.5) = -0.4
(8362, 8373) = -0.1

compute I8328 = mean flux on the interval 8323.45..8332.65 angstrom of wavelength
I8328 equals 45.7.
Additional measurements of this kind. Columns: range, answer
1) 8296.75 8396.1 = 46.8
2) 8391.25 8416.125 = 46.7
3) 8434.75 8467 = 46.6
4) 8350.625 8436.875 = 46.3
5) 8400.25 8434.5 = 46.5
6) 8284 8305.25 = 47.5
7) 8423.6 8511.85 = 45.8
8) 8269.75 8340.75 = 47.3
